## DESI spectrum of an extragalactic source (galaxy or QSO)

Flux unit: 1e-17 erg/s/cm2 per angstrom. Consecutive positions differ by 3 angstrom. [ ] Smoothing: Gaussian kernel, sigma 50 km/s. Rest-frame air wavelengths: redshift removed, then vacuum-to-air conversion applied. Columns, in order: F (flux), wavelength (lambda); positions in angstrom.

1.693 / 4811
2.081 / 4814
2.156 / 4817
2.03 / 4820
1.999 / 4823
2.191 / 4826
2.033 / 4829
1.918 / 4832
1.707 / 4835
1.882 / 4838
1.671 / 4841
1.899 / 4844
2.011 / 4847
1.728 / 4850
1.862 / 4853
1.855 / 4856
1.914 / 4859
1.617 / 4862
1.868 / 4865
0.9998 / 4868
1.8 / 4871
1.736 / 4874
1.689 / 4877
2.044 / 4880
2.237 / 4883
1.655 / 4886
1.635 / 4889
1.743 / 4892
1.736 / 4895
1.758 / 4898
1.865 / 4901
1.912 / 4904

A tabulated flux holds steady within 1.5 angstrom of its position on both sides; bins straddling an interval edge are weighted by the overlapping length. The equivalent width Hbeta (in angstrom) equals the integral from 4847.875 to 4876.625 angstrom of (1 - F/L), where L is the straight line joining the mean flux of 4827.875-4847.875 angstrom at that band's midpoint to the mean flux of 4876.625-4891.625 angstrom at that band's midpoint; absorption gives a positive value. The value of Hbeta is 2.3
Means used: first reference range 1.87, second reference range 1.86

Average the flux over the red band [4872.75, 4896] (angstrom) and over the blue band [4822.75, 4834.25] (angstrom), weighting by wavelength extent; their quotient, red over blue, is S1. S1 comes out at 0.9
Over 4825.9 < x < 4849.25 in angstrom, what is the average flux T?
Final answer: 1.89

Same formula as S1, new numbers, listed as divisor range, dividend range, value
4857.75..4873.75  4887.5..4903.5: 1.07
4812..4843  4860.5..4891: 0.88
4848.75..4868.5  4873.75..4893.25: 1.06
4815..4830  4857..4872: 0.79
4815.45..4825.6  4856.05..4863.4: 0.86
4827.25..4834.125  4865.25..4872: 0.74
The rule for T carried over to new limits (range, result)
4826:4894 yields 1.8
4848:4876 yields 1.71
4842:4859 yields 1.87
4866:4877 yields 1.55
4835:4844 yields 1.79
